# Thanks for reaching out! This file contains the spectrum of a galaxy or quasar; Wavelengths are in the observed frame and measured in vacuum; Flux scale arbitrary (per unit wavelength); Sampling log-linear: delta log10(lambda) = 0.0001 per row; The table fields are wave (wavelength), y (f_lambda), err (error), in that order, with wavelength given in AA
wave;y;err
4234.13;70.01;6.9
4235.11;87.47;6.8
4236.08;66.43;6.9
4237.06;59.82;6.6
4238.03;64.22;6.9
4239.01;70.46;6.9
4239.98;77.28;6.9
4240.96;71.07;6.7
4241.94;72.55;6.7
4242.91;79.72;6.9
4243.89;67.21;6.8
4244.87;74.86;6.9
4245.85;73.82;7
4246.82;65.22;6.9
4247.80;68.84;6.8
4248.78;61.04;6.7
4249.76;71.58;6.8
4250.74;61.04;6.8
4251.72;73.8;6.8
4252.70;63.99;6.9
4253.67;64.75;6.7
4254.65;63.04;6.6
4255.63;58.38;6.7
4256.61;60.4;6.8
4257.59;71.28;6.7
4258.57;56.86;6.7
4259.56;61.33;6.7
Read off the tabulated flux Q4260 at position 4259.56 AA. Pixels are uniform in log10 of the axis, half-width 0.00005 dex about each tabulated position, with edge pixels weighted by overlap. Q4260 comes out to 61.33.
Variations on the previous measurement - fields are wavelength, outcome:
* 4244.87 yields 74.86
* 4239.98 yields 77.28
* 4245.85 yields 73.82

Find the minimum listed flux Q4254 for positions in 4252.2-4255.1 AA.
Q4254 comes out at 63.04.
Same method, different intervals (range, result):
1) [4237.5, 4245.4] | 64.22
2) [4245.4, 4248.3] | 65.22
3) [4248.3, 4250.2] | 61.04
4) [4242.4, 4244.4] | 67.21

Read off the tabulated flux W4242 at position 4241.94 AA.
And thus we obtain 72.55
